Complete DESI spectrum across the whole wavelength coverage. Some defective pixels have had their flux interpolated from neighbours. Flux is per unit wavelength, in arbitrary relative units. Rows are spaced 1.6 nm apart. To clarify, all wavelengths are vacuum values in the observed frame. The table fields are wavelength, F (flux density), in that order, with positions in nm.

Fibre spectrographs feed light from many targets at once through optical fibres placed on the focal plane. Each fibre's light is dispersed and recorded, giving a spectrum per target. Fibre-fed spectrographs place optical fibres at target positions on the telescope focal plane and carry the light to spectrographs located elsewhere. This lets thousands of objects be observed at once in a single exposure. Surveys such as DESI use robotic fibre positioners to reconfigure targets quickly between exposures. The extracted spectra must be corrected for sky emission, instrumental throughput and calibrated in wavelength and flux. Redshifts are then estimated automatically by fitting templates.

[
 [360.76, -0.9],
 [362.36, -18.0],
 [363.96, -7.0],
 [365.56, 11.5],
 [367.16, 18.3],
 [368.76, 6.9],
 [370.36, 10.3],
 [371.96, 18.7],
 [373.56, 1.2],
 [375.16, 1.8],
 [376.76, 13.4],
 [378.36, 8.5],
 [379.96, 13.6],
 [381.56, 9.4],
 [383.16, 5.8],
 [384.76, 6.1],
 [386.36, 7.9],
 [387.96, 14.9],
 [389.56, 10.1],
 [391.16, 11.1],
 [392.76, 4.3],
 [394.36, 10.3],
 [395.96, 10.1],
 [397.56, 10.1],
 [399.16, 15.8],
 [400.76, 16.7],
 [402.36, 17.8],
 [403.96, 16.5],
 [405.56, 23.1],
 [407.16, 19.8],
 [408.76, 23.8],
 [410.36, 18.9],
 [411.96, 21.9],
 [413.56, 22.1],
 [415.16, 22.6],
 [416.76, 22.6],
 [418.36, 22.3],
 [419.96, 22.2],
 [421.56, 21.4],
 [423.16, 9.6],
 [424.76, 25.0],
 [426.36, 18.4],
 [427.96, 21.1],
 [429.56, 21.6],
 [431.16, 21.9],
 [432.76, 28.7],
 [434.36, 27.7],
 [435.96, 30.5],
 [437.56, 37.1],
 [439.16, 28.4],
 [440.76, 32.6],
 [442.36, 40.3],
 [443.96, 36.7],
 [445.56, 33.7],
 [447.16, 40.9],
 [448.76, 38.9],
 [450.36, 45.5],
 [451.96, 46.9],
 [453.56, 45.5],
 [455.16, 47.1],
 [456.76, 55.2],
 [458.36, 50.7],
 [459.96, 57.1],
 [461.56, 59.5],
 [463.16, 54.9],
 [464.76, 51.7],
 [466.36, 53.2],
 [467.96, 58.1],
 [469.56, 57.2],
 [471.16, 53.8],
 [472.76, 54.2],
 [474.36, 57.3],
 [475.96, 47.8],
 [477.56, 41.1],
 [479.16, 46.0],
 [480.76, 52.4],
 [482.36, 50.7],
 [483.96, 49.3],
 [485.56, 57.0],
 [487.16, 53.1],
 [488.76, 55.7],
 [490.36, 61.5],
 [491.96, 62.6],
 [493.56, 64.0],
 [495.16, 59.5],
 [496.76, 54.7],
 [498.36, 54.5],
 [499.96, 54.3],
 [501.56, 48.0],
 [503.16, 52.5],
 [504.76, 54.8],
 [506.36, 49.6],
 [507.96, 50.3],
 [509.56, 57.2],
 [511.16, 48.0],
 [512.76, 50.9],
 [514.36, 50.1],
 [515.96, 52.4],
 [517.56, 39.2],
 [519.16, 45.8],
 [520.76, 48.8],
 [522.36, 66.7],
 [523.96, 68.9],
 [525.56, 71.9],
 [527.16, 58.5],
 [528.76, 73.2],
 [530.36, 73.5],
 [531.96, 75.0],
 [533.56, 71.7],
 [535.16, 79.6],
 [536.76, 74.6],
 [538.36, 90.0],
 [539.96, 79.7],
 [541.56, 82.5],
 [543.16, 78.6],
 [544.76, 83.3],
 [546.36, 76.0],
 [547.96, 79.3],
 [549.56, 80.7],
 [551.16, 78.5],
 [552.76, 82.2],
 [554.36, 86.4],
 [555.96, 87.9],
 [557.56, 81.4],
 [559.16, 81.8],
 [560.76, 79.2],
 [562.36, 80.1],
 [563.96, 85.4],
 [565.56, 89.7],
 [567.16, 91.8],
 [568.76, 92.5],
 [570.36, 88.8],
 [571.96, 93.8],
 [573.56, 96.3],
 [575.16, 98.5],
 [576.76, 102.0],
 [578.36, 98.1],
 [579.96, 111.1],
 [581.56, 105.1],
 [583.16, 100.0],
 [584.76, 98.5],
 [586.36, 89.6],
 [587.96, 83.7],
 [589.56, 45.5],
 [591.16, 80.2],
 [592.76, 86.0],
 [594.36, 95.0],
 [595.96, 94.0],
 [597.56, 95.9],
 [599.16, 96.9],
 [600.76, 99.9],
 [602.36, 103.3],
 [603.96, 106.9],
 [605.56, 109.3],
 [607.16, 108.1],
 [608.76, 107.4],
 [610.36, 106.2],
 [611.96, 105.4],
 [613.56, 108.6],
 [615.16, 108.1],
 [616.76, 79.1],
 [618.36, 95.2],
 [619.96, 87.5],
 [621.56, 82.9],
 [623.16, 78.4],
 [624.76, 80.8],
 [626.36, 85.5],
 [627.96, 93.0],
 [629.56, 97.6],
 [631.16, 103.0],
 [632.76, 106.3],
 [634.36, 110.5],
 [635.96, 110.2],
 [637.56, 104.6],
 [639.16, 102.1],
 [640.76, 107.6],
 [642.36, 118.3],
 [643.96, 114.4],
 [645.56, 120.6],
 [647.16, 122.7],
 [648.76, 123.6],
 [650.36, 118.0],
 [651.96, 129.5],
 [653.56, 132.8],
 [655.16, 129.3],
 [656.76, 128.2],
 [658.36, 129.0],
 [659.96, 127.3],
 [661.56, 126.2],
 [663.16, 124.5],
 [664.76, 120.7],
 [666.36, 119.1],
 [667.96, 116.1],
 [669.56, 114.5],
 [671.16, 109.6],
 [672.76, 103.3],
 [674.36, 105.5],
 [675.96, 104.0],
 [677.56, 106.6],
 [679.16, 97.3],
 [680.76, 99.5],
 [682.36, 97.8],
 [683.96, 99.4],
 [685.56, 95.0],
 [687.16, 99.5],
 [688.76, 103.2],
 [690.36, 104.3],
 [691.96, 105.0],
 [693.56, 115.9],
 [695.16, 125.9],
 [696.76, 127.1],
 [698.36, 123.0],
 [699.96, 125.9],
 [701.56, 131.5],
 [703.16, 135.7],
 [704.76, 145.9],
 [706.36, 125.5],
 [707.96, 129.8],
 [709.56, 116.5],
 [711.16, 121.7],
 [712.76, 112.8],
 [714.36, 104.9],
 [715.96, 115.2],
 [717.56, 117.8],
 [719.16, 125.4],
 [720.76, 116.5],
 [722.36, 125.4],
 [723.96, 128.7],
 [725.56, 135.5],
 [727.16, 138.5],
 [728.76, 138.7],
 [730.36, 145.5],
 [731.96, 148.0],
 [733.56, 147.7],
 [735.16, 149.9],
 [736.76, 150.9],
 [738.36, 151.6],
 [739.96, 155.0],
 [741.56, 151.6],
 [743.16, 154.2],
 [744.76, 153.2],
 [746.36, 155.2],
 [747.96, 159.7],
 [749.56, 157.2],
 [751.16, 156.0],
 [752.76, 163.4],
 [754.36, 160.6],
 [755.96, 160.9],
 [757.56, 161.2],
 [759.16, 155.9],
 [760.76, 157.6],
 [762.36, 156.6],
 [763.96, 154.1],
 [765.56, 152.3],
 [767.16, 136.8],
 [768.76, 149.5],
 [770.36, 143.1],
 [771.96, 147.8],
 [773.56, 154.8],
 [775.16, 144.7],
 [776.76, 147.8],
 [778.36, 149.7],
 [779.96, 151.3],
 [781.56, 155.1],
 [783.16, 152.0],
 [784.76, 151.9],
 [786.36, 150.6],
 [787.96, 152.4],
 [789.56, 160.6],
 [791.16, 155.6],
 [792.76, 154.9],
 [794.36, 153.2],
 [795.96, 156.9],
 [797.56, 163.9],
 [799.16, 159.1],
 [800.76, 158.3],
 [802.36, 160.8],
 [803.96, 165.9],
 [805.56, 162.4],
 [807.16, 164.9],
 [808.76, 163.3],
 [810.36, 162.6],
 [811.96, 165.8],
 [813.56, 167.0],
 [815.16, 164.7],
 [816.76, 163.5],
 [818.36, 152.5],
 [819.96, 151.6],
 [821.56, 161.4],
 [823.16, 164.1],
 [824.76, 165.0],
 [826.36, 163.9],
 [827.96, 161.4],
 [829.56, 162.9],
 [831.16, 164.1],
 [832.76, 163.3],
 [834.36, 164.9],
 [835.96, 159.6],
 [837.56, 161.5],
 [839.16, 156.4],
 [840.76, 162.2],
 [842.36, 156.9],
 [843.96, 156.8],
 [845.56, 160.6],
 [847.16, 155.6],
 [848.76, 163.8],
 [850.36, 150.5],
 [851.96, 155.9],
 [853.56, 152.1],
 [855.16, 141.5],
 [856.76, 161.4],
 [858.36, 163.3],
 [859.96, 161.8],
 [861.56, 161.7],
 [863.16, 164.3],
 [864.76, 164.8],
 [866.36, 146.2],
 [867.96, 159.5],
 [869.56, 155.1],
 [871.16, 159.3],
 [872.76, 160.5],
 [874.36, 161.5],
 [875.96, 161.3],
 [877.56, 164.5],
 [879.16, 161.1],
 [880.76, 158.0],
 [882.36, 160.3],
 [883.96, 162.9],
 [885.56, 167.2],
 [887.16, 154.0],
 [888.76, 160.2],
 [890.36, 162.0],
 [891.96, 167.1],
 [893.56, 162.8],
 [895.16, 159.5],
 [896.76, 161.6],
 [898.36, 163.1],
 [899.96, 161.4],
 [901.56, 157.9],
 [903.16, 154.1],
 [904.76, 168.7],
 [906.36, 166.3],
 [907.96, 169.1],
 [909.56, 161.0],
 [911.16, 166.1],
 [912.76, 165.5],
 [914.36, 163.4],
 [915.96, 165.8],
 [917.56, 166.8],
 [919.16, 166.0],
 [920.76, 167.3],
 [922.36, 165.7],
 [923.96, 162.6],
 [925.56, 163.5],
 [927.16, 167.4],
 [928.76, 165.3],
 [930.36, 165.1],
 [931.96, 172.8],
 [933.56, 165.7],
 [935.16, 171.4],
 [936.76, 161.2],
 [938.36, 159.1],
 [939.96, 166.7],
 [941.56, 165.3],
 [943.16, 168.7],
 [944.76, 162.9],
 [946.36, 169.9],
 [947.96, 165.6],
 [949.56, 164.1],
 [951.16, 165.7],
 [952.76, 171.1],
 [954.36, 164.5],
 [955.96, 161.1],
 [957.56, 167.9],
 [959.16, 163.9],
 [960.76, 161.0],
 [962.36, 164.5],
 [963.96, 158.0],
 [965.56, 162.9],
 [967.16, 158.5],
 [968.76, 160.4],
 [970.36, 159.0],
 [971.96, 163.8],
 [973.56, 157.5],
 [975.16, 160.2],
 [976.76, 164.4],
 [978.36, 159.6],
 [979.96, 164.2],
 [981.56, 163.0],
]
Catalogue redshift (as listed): 0.000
